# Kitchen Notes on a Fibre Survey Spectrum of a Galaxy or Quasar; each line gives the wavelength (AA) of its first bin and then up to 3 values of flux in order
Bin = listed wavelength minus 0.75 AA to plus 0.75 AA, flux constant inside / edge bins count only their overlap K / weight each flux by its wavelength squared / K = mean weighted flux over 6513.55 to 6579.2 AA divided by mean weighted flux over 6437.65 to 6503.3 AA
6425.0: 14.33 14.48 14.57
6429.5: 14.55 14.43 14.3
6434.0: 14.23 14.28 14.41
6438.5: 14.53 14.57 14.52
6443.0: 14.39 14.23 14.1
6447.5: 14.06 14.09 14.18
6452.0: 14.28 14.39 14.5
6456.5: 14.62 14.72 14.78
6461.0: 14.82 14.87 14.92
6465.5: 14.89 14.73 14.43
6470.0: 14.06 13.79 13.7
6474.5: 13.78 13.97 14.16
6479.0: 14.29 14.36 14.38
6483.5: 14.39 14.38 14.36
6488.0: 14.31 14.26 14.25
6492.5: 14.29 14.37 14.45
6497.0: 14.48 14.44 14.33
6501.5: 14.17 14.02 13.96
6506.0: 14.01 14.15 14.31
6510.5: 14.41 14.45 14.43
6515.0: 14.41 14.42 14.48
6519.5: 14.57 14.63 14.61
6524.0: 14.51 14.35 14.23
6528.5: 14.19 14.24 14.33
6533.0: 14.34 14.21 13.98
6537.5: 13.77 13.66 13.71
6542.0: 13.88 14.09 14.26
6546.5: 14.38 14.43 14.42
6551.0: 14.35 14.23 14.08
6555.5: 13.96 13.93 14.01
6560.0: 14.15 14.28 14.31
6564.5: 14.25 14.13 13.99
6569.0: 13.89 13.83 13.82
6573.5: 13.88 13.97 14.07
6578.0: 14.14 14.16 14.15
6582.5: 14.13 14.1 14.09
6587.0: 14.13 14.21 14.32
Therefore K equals 1.01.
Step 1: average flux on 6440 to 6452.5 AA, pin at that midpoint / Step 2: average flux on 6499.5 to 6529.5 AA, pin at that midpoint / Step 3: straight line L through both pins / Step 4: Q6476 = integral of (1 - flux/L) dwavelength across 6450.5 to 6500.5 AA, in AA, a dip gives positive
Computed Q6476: -0.3 AA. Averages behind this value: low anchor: 14.3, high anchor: 14.3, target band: 14.4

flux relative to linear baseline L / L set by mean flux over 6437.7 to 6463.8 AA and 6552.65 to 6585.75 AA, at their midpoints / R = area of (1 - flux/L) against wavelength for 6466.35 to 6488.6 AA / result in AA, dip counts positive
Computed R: 0.3 AA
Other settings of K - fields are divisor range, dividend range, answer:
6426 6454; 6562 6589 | 1.02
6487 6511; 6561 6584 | 1.01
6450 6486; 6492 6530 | 1.01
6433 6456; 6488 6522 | 1.02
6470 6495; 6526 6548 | 1.01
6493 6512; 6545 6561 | 1.01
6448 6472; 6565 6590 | 1.00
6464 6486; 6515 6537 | 1.02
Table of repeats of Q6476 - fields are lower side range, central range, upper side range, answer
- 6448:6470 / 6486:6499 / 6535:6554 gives 0.0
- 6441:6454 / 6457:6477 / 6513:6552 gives -0.2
